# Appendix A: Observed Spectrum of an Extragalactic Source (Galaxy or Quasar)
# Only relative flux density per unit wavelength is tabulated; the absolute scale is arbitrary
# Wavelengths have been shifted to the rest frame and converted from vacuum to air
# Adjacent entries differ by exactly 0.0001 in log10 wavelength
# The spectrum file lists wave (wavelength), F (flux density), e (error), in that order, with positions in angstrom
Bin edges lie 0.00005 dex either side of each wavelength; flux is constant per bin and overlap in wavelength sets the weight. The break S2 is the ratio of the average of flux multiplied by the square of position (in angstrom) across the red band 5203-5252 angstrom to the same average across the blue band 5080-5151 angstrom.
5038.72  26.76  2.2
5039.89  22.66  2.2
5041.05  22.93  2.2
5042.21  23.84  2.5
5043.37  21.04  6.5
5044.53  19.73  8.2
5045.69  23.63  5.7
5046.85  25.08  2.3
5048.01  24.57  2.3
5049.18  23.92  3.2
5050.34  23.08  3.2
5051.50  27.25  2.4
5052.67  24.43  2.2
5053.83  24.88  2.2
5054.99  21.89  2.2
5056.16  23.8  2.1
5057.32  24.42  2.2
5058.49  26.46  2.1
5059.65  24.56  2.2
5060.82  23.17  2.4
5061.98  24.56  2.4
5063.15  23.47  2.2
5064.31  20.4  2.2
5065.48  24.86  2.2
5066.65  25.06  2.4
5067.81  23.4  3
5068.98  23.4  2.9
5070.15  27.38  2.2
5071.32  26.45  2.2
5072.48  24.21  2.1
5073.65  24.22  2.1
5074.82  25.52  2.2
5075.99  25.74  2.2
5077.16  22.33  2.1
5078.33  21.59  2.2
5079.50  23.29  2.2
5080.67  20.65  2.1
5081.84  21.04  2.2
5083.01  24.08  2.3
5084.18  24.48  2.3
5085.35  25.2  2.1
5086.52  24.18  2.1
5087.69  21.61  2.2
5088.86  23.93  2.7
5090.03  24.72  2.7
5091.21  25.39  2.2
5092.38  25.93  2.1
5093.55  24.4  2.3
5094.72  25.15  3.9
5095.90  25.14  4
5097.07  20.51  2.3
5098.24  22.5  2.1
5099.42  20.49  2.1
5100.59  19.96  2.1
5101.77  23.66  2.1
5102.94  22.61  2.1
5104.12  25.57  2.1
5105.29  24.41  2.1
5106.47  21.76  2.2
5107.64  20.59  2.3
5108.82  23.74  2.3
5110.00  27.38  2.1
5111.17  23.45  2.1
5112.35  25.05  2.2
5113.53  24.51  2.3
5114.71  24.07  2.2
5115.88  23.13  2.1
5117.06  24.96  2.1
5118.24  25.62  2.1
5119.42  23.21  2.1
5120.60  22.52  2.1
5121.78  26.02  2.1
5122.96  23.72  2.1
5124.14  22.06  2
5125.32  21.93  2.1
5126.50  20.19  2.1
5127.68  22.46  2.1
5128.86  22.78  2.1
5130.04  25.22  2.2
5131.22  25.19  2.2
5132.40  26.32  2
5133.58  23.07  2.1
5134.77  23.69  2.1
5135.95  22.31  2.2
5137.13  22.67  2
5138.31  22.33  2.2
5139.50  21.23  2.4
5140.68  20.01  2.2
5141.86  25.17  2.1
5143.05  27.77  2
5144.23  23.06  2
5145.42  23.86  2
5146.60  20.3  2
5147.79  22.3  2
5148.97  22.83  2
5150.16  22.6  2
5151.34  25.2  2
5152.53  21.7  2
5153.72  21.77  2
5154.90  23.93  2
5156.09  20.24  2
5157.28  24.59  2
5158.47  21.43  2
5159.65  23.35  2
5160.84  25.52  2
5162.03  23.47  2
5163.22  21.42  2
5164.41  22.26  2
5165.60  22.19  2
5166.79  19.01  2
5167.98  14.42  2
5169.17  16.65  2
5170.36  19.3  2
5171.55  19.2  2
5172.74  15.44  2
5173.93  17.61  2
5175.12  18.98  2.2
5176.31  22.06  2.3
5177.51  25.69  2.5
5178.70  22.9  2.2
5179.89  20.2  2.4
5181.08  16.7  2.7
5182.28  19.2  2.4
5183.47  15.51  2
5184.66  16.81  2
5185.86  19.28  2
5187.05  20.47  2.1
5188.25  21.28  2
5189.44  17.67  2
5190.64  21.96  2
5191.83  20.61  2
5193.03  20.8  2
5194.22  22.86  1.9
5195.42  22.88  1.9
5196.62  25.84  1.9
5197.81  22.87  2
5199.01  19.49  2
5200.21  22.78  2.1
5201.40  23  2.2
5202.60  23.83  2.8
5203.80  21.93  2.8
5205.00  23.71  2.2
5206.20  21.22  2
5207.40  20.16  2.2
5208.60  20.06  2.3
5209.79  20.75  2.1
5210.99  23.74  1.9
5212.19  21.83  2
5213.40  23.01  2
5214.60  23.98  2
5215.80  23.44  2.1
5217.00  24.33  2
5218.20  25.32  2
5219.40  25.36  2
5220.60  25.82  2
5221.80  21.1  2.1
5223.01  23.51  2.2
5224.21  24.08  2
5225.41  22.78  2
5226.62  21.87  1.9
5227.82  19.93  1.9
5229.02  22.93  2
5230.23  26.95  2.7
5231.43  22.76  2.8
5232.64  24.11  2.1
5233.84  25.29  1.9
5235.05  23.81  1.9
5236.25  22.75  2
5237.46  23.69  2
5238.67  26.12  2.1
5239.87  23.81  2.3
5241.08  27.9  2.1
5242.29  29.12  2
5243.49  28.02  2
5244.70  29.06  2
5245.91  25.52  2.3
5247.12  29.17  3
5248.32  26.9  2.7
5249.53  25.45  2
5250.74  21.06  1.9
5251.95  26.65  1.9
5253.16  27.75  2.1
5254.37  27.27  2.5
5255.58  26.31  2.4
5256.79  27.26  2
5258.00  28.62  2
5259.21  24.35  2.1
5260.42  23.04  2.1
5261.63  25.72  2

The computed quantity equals 1.1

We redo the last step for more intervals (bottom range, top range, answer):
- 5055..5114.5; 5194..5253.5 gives 1.07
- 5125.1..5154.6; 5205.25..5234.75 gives 1.03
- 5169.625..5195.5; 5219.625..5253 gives 1.28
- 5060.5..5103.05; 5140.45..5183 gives 0.94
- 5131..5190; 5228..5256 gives 1.24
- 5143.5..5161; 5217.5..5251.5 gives 1.12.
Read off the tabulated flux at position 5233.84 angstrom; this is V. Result 25.29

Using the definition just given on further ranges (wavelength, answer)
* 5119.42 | 23.21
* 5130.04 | 25.22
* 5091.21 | 25.39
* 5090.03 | 24.72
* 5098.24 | 22.5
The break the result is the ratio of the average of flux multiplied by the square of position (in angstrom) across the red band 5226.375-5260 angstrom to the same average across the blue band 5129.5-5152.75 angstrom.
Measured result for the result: 1.1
